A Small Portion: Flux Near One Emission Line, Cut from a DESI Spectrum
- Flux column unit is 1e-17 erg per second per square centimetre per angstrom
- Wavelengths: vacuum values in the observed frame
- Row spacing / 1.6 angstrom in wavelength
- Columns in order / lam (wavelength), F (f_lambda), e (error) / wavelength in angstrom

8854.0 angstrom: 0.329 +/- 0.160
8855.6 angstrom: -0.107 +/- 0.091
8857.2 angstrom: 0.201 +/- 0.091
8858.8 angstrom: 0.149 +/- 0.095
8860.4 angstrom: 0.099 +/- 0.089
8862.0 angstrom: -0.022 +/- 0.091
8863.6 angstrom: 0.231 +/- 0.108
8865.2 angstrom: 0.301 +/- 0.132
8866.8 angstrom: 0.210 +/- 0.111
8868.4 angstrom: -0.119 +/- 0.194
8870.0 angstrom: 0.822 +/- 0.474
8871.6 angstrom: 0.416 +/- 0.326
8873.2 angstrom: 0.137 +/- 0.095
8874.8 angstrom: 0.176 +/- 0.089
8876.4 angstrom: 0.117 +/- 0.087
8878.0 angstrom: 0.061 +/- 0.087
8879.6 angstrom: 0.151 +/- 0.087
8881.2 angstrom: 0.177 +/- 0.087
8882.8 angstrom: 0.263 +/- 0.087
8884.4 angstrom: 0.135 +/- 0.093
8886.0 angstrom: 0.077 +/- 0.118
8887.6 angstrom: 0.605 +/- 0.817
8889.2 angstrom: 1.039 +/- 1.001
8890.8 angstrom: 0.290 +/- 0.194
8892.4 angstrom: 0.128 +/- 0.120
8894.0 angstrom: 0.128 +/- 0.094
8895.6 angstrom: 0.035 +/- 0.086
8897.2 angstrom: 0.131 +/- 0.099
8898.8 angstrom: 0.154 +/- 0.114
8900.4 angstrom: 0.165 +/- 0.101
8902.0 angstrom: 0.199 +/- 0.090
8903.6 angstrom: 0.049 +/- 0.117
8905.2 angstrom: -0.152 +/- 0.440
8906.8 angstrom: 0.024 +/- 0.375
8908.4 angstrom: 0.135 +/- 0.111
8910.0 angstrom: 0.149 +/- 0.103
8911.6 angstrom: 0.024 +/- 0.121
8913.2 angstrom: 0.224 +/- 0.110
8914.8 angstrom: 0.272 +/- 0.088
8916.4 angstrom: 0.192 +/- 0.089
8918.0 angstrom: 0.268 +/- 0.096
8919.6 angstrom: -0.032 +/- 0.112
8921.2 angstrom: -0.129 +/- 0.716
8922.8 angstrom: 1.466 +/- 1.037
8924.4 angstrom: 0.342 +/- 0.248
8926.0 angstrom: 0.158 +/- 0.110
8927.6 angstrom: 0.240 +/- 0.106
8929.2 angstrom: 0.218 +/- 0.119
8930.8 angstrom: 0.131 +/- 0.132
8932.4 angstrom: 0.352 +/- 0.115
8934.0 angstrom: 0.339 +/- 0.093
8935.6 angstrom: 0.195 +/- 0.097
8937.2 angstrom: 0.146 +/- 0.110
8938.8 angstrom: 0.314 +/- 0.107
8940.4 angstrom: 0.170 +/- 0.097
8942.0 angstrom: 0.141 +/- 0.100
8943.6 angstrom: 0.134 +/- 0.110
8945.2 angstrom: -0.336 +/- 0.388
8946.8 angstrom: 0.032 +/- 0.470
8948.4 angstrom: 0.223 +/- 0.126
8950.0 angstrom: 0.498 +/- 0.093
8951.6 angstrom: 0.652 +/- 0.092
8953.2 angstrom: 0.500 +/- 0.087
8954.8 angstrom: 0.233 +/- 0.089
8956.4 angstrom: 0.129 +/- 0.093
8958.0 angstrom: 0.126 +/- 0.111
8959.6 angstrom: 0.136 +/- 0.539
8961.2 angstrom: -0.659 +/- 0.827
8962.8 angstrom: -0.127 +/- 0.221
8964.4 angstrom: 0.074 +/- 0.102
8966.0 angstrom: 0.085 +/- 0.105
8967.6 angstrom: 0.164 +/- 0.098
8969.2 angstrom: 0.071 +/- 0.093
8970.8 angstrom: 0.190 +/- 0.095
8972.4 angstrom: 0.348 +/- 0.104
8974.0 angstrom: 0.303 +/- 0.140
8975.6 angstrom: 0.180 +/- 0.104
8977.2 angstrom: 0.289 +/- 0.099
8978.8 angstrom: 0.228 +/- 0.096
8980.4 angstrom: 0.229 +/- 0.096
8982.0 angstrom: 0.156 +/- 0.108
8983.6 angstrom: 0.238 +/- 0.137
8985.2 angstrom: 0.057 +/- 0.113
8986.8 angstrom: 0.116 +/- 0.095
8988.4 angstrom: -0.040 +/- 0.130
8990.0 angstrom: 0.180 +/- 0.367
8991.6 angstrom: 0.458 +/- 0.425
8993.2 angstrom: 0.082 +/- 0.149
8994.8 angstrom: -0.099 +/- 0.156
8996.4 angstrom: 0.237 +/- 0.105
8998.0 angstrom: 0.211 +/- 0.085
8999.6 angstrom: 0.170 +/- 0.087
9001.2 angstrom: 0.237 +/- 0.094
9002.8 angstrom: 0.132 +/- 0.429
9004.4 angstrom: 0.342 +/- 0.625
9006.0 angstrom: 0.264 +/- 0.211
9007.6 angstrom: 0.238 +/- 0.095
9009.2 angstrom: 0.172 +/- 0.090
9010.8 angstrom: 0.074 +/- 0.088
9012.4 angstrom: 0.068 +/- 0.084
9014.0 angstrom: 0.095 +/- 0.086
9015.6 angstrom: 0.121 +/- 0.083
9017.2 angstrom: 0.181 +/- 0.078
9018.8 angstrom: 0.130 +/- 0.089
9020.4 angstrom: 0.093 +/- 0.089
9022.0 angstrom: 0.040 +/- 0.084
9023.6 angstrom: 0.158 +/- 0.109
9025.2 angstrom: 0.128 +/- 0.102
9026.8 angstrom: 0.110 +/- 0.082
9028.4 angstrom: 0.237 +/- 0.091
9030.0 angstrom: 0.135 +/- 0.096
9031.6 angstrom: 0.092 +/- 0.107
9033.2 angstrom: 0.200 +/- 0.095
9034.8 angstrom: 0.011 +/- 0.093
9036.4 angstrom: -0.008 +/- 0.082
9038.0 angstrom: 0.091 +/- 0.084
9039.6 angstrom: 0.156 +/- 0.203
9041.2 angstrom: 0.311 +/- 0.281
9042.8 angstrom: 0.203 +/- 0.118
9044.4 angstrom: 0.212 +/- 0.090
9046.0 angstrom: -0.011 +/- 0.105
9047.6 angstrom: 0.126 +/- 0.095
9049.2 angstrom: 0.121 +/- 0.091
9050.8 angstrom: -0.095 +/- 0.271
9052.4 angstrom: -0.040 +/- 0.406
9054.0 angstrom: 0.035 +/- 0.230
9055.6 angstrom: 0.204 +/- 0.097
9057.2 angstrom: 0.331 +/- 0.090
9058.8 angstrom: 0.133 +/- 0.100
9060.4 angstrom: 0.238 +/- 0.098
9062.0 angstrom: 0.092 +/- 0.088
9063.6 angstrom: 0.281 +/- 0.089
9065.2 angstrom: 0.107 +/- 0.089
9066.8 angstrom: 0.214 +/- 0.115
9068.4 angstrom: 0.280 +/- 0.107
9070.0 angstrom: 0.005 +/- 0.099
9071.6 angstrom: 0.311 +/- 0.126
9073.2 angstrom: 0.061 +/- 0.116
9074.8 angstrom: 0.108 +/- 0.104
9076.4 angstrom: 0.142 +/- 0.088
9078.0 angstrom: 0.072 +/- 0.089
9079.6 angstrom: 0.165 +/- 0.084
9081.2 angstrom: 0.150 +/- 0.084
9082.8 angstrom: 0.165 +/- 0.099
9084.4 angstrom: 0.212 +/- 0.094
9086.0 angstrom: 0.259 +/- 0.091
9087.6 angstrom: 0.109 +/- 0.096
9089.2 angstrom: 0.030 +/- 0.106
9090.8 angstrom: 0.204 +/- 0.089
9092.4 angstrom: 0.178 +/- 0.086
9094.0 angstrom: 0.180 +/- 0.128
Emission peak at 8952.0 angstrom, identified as H-gamma 4340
